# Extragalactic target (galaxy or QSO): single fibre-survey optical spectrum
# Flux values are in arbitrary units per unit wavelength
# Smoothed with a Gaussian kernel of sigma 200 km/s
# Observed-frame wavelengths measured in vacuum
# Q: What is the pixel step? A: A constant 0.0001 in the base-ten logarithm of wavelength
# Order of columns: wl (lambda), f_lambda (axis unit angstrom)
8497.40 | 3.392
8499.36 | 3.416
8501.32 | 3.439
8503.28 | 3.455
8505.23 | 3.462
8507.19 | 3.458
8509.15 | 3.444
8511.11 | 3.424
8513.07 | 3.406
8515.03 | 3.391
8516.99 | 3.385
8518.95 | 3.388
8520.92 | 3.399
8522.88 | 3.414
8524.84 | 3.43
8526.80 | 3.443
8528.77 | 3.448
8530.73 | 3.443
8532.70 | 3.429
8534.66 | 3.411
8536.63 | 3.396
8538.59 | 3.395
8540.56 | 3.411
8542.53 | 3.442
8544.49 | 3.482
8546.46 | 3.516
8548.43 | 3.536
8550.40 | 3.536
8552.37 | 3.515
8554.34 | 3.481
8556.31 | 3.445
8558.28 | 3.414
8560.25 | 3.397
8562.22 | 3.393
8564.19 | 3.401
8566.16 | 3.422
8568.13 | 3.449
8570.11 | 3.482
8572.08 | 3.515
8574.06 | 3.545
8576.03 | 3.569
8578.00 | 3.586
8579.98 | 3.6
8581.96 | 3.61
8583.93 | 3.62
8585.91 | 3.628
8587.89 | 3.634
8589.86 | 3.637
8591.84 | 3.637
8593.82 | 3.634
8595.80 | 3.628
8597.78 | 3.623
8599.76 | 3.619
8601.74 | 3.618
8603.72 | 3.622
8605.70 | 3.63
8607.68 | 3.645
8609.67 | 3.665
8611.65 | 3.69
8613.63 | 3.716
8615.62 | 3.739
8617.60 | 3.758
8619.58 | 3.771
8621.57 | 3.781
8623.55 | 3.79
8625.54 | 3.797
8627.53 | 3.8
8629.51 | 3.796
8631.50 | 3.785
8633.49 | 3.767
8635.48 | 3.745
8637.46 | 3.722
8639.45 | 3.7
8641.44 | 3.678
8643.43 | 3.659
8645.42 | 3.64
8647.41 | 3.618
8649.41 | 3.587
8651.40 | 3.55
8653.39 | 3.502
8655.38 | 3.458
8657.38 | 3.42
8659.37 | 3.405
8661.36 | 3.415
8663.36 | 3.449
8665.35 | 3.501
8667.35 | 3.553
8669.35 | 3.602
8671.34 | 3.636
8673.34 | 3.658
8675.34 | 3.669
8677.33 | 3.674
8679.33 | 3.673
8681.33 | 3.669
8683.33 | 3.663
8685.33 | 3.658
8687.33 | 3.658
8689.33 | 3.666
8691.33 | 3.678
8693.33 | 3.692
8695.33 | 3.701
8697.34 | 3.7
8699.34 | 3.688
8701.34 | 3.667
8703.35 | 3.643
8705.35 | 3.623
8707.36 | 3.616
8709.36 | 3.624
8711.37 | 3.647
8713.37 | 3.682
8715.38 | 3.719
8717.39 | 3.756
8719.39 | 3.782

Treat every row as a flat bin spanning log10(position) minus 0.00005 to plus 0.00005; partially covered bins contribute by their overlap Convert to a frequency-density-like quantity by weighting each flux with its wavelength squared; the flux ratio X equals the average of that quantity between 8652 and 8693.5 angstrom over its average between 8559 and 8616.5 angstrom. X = 1.0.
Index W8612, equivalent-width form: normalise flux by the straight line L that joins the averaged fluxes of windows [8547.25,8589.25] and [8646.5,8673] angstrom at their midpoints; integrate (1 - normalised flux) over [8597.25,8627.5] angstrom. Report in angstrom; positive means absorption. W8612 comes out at -1.6 angstrom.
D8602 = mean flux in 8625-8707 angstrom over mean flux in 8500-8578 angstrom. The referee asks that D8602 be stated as 1.1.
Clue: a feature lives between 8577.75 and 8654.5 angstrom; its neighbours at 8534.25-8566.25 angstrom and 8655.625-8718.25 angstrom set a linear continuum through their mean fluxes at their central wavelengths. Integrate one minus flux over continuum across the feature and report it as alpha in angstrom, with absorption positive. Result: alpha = -3.1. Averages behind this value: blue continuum 3.45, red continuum 3.62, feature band 3.67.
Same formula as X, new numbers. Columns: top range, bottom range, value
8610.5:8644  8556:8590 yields 1.08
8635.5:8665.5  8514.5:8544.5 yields 1.07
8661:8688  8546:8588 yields 1.05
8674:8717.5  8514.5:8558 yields 1.11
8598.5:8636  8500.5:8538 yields 1.11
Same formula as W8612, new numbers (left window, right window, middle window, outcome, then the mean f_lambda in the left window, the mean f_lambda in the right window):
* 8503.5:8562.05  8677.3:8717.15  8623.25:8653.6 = -0.96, 3.44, 3.67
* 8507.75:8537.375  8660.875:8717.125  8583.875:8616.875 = -1.19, 3.42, 3.64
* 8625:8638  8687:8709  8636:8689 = 1.83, 3.78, 3.67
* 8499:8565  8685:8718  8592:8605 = -0.36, 3.44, 3.67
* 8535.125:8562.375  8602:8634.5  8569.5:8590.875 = -0.04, 3.45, 3.73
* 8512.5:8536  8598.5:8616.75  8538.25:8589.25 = 0.40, 3.41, 3.66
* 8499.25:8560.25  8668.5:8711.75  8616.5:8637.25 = -1.18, 3.44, 3.66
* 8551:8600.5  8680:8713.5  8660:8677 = 0.34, 3.54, 3.66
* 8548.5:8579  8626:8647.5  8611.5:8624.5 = -0.32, 3.48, 3.73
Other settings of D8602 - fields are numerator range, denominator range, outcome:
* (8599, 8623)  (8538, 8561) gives 1.07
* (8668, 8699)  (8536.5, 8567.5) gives 1.06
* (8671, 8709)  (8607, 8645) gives 0.98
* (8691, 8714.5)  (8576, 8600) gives 1.01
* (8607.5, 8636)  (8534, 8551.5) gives 1.08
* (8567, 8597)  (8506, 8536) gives 1.05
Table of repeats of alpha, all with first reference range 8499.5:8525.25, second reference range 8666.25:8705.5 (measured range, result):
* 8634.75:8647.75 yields -0.3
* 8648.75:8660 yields 0.4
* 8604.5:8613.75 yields -0.3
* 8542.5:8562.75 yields 0.0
